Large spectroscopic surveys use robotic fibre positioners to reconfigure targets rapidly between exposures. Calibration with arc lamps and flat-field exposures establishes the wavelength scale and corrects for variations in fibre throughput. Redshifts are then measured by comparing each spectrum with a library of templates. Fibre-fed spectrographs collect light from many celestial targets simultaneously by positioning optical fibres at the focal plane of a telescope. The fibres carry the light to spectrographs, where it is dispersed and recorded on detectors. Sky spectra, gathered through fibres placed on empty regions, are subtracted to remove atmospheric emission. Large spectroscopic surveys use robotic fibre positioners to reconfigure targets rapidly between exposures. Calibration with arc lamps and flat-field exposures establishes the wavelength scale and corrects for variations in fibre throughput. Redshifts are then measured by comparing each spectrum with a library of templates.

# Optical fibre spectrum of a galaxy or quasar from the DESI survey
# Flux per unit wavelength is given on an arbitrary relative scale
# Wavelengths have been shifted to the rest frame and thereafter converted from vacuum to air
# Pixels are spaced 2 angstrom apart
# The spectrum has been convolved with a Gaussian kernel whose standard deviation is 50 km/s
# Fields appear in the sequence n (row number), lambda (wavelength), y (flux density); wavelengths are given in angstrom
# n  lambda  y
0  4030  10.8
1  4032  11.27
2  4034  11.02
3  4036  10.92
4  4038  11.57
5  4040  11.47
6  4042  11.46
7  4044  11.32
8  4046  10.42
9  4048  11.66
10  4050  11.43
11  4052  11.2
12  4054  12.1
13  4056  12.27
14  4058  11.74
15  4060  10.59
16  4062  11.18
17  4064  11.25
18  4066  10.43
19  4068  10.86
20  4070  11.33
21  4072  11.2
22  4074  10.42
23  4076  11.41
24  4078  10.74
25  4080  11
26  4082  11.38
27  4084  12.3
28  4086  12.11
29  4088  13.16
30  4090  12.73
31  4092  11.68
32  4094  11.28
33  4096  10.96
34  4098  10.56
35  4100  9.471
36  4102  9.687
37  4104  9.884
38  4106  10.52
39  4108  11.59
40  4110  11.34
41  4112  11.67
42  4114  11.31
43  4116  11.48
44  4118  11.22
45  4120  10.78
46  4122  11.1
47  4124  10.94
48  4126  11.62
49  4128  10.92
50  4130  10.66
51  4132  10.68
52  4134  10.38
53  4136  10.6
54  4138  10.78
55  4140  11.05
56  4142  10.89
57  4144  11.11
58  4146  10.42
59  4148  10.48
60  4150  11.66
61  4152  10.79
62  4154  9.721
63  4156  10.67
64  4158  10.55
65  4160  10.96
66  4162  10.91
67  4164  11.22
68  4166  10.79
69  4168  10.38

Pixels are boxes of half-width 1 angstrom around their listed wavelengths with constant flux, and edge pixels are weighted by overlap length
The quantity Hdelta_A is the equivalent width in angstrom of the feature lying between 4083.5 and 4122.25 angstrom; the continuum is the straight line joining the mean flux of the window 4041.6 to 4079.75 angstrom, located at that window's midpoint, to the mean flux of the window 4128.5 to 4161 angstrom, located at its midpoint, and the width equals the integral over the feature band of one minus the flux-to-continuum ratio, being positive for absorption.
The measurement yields -1.0 angstrom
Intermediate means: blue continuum 11.2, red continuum 10.7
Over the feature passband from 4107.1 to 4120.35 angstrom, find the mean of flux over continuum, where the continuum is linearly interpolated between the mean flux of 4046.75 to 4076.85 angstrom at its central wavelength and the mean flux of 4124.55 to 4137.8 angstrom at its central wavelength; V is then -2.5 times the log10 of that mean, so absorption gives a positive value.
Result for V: -0.04 mag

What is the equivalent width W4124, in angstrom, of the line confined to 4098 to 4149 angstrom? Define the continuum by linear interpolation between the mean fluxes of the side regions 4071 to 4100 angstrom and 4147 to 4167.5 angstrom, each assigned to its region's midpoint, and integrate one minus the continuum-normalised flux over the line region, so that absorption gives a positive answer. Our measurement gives 1.2 angstrom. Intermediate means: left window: 11.4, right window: 10.8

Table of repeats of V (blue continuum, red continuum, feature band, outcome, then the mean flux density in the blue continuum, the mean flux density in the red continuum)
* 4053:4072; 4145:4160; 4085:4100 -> -0.05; 11.3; 10.6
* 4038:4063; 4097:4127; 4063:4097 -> -0.03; 11.4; 10.9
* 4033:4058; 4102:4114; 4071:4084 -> 0.00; 11.4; 10.9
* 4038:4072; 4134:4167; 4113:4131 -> -0.02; 11.3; 10.8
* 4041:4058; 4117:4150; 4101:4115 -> 0.02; 11.5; 10.9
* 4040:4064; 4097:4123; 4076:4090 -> -0.07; 11.4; 10.8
